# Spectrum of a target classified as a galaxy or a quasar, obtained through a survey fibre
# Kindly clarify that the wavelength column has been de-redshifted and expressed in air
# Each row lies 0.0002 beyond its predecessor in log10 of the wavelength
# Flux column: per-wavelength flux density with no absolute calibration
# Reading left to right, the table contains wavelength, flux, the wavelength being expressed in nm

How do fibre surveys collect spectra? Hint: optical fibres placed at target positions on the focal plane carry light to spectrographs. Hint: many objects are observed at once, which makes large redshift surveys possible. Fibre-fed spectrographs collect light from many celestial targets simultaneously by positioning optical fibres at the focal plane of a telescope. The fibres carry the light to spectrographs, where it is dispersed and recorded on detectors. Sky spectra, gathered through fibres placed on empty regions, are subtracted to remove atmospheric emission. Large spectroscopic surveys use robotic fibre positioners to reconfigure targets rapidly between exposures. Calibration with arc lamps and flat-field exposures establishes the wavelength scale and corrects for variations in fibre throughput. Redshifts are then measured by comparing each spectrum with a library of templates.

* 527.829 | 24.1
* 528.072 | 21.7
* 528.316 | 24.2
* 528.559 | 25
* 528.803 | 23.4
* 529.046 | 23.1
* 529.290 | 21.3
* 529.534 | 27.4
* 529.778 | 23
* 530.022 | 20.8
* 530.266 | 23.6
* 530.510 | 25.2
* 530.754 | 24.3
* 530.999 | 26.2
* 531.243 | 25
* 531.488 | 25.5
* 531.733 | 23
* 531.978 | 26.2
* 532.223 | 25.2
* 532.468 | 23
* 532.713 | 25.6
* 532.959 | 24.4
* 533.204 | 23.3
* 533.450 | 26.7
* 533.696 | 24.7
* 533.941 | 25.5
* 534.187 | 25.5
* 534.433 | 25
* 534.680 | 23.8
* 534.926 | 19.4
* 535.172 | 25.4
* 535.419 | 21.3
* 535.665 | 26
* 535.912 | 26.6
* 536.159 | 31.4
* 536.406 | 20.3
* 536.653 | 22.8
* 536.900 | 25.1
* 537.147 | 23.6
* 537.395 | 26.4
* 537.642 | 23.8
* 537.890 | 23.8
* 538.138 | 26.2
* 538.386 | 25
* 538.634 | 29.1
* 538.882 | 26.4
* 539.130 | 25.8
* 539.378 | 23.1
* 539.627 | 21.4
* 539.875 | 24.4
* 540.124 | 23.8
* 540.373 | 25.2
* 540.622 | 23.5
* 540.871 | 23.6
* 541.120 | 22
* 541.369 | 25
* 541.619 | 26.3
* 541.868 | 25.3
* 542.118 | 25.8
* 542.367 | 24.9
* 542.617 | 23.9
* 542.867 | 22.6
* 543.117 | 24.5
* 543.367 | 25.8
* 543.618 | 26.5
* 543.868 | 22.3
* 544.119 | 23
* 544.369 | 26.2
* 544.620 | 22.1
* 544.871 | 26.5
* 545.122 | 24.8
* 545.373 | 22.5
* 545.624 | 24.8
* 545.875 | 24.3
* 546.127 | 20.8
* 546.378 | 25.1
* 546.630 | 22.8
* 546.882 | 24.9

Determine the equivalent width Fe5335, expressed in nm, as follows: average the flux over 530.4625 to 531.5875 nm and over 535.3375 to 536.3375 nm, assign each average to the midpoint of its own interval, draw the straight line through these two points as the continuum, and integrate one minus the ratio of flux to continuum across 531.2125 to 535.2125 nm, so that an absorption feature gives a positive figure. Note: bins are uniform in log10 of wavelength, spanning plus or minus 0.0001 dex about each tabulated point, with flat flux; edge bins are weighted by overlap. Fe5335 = 0.18 nm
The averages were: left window 25.2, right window 26.2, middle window 24.5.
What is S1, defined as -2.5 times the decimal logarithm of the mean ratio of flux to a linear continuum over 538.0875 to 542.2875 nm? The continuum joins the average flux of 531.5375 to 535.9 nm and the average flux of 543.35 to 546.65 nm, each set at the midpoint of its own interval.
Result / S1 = -0.025 mag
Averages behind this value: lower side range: 24.4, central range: 24.8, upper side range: 24.1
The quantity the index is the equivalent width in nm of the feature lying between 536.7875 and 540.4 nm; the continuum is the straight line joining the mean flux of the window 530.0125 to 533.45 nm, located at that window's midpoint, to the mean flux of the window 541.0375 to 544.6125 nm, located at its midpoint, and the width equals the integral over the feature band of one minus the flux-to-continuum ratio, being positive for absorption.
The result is -0.05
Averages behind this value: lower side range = 24.6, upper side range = 24.5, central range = 24.9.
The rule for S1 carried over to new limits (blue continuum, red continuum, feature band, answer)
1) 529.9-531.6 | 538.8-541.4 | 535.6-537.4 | -0.05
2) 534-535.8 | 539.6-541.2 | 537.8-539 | -0.11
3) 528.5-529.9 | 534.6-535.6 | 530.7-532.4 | -0.08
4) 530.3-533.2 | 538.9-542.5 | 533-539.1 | -0.01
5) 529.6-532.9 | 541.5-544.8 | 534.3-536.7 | 0.01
